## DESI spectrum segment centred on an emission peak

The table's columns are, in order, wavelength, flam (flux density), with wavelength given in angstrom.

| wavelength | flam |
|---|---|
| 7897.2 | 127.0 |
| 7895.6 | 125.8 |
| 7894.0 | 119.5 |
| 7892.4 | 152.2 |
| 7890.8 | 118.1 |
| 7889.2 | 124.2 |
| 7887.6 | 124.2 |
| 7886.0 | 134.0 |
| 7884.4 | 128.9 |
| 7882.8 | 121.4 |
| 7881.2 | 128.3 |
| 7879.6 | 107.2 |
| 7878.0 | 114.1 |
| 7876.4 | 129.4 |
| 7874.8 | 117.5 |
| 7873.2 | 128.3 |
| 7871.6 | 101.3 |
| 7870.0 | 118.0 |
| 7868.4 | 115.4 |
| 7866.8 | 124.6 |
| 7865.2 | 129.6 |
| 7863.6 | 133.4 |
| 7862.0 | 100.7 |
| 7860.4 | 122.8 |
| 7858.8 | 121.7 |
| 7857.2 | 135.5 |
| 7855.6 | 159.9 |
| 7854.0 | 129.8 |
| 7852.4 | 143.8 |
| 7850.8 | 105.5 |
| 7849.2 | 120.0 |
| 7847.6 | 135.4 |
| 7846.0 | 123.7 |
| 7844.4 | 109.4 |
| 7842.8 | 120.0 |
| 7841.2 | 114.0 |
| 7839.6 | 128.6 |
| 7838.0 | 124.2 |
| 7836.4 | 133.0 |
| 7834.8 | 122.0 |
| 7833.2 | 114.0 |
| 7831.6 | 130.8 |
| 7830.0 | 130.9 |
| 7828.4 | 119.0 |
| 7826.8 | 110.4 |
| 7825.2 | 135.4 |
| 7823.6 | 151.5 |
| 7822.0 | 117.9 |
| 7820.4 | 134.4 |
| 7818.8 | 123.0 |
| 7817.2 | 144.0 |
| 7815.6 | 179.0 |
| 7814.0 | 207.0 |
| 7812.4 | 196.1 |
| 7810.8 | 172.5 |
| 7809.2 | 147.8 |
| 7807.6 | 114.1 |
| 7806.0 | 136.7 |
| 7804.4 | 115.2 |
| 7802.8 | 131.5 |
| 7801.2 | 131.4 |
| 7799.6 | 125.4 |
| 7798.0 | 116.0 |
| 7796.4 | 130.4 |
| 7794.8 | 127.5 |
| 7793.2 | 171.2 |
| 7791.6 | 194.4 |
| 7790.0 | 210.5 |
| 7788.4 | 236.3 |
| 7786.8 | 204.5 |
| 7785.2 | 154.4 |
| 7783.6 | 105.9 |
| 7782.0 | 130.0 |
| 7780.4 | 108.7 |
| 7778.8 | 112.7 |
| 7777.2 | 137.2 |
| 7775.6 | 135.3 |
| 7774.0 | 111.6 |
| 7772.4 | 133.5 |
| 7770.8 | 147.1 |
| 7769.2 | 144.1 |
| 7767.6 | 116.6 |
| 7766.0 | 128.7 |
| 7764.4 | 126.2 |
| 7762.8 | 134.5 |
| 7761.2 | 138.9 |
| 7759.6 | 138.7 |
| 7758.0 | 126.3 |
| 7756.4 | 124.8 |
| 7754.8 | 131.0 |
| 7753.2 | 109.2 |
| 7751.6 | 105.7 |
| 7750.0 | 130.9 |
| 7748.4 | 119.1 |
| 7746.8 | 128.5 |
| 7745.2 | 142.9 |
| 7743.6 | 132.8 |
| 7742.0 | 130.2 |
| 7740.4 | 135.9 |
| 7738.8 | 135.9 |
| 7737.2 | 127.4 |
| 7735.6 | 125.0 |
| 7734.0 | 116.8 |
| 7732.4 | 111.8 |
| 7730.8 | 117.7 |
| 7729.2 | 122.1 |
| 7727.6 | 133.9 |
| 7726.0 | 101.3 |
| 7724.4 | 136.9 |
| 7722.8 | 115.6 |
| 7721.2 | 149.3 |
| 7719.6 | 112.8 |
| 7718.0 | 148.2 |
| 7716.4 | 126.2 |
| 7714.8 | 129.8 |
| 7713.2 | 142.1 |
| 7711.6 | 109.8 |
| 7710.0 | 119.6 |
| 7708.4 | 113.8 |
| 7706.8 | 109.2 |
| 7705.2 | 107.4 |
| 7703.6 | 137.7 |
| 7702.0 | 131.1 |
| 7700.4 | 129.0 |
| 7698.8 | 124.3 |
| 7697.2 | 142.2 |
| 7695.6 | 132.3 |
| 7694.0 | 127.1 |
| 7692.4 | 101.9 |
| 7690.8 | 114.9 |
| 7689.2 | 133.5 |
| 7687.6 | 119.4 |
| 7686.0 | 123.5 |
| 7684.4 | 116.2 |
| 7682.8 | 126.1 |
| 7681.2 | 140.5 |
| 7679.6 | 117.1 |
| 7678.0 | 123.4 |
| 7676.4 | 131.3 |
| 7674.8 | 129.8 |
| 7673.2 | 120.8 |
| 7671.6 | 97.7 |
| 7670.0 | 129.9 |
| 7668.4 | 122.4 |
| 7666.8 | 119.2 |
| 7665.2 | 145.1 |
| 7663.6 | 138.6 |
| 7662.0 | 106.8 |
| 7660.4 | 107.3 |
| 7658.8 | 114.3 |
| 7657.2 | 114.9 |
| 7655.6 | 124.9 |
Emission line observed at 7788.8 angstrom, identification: H-alpha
